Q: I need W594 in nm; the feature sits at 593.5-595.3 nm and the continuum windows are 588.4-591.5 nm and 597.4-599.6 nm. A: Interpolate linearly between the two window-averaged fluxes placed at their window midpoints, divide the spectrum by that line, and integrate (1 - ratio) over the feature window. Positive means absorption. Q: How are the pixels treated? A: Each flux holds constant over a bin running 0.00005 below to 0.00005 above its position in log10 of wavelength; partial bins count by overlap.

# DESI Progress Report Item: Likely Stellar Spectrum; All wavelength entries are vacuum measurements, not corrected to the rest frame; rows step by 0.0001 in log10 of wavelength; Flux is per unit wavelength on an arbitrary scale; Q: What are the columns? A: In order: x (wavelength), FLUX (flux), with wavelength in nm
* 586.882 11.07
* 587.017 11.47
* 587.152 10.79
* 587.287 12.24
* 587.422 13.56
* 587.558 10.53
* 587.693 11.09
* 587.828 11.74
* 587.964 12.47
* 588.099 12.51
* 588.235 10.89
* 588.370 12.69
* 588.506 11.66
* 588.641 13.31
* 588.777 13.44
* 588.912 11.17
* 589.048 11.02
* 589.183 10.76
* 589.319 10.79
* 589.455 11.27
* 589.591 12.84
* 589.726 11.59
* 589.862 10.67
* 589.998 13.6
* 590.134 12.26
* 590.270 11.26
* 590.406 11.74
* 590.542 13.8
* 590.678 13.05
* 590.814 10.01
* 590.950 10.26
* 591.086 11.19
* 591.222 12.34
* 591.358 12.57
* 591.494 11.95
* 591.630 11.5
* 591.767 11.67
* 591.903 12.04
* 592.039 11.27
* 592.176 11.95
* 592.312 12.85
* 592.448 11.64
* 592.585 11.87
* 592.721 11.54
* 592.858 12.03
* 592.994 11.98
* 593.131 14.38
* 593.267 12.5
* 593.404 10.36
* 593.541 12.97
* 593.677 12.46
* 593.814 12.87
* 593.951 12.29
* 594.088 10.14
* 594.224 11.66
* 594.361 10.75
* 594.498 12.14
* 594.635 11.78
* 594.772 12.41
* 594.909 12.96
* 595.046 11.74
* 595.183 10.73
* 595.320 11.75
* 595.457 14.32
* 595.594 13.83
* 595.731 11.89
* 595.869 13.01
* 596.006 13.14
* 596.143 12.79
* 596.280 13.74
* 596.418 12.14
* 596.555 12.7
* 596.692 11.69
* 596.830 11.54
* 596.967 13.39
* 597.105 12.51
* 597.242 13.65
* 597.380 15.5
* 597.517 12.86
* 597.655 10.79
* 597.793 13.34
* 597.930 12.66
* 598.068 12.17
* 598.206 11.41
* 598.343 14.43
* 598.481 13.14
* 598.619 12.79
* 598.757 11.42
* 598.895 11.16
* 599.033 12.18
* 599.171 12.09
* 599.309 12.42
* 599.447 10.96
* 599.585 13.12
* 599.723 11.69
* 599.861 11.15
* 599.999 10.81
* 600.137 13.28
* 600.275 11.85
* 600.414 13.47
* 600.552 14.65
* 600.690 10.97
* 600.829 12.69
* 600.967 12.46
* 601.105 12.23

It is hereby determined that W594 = 0.03 nm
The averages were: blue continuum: 11.9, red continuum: 12.4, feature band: 11.9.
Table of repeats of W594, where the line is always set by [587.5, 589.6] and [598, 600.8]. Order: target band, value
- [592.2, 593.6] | -0.03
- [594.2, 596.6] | -0.07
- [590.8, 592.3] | 0.03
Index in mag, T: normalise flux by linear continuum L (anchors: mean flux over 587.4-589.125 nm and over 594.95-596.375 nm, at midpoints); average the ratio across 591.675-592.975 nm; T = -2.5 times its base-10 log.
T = 0.04 mag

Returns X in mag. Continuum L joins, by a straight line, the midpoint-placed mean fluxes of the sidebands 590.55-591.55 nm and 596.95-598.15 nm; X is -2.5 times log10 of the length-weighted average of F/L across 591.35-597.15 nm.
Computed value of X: 0.011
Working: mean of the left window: 11.8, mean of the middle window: 12.2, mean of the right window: 12.9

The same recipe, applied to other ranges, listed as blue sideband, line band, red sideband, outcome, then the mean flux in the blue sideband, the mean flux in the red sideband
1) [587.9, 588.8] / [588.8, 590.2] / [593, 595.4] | 0.06 mag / 12.4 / 12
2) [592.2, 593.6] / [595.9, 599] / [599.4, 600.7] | -0.04 mag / 12.2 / 12.3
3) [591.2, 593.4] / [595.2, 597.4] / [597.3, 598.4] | -0.02 mag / 12.1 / 12.9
